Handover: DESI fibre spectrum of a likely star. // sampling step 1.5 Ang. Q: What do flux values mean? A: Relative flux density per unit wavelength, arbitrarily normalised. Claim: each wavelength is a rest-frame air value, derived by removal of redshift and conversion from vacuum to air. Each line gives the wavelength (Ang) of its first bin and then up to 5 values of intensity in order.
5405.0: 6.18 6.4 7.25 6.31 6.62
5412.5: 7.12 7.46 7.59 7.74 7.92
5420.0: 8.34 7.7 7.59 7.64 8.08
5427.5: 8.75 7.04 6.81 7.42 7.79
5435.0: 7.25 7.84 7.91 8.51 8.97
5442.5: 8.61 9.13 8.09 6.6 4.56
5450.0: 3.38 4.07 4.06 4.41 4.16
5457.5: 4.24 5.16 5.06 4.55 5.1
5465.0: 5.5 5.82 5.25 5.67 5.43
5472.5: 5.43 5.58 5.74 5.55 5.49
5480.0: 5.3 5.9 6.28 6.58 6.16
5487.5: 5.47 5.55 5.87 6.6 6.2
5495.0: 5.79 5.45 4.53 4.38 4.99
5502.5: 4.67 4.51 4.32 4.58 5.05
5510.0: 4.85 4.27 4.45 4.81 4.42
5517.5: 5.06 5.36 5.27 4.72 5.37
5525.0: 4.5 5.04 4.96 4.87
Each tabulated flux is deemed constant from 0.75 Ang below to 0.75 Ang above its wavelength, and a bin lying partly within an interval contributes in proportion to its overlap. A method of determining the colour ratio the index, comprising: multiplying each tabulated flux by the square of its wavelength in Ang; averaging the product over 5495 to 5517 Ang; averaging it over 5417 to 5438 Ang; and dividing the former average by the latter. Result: 0.63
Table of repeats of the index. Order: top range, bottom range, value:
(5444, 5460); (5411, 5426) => 0.67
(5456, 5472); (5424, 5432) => 0.68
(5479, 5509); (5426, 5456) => 0.80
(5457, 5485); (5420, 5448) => 0.70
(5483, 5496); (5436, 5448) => 0.75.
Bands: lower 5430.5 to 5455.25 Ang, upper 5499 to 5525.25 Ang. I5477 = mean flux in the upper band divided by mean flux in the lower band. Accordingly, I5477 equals 0.70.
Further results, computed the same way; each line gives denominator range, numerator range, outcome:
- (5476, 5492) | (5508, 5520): 0.82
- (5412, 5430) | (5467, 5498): 0.74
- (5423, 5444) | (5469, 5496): 0.73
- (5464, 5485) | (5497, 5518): 0.82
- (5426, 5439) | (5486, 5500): 0.73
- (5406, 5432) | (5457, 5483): 0.72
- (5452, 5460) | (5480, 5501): 1.29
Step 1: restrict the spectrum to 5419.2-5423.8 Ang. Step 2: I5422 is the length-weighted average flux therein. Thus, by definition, 7.87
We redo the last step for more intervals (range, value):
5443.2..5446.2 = 8.62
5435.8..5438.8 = 7.89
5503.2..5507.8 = 4.48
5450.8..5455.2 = 4.18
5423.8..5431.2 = 7.67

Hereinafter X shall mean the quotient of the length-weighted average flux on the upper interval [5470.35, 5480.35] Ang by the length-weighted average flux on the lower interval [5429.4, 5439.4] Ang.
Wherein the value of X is 0.73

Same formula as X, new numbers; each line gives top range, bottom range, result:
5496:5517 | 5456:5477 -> 0.89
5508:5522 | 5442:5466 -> 0.90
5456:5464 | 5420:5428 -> 0.60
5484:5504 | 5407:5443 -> 0.72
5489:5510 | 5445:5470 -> 1.03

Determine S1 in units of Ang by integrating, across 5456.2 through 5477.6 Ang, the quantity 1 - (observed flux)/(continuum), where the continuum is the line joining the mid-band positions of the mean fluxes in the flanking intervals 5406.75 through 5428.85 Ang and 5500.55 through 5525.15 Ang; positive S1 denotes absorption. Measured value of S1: 2.9 Ang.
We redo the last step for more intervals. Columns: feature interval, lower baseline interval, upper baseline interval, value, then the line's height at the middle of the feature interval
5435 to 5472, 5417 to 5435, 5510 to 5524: 5.1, 6.85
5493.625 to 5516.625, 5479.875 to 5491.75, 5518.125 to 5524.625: 3.1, 5.51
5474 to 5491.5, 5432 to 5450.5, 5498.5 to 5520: -0.2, 5.77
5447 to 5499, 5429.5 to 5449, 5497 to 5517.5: 6.3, 6.17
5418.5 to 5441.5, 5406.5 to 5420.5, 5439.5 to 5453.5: -3.0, 6.92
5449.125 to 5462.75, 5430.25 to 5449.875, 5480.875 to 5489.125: 5.2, 7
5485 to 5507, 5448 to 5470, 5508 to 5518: -2.9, 4.7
